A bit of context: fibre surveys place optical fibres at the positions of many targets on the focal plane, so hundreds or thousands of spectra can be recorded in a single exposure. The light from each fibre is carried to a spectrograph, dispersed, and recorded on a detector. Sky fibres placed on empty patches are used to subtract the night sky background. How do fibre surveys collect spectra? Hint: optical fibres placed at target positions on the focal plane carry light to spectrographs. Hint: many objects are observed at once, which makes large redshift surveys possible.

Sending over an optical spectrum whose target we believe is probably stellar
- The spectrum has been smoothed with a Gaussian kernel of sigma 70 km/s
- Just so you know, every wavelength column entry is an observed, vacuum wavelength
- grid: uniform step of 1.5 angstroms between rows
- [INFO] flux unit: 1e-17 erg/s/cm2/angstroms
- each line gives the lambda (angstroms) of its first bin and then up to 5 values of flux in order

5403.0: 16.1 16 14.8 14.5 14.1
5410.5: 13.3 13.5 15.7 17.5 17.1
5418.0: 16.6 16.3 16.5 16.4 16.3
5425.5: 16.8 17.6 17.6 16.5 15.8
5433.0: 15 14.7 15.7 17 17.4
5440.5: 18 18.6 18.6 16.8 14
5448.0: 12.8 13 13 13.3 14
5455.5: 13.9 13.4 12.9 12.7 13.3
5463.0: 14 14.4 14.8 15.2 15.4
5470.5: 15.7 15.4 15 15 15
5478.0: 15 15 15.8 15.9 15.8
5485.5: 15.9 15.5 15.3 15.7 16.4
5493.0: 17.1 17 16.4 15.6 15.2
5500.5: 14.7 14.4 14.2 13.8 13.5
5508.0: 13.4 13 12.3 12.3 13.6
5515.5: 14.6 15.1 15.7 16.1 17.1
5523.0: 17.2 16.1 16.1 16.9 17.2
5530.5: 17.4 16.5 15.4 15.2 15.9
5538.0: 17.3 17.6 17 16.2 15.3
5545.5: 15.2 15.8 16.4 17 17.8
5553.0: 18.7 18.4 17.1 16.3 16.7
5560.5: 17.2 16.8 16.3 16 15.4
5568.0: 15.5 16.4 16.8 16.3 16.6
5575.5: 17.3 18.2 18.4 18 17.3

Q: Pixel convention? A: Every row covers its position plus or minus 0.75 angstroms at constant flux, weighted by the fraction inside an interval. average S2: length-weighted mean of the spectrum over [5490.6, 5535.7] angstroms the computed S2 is 15.3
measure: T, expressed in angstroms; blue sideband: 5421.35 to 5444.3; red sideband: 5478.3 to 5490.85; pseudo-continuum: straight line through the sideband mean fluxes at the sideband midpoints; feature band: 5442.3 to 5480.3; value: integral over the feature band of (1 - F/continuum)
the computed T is 3.8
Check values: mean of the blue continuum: 16.8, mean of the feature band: 14.5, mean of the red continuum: 15.6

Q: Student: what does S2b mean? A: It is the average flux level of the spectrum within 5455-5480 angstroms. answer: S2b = 14.5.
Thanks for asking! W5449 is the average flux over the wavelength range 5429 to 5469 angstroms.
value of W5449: 15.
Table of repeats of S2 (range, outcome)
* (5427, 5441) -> 16.4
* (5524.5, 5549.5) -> 16.3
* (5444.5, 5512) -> 14.6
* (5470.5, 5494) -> 15.6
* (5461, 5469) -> 14.5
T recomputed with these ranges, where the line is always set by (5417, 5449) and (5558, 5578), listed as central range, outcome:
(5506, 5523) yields 2.20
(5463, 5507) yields 3.15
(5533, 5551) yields 0.36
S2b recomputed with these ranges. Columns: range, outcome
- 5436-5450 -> 16.3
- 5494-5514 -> 14.2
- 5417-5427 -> 16.6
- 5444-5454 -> 13.9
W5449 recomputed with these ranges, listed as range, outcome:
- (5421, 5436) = 16.3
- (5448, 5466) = 13.5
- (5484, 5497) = 16.1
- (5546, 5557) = 17.2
